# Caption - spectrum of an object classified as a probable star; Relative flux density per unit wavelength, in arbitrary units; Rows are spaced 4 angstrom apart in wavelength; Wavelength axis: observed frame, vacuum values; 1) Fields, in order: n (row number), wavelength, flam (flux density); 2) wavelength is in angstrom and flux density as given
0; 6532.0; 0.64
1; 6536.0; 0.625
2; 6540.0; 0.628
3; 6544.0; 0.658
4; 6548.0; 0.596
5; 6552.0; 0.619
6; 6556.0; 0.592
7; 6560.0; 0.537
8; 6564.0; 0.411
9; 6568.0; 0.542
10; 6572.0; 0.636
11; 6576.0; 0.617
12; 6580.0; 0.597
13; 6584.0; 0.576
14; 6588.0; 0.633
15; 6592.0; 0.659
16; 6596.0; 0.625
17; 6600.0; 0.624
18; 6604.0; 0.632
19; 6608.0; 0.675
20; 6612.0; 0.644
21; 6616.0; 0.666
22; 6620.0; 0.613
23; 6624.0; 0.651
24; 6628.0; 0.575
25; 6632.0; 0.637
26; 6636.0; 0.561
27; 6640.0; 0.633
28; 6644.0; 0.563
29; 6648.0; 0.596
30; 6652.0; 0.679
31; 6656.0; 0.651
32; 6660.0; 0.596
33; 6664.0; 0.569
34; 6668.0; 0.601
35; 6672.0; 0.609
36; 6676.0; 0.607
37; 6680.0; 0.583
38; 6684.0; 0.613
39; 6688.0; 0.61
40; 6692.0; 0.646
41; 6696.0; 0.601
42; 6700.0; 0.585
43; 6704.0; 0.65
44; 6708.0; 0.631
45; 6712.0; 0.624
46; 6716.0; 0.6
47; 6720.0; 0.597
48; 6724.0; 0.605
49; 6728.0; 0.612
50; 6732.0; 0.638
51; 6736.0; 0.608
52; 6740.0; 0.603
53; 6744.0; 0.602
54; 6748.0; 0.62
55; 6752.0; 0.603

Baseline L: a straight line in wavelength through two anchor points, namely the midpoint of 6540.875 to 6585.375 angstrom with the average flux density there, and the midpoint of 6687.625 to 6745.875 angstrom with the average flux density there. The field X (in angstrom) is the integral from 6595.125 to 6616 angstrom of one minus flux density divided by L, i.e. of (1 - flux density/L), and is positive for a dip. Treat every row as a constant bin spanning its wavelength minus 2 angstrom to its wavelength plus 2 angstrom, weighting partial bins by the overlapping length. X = -1.9 angstrom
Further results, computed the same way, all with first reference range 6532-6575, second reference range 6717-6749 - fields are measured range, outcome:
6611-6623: -0.9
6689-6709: -0.5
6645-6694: -0.8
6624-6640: -0.2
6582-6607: -1.4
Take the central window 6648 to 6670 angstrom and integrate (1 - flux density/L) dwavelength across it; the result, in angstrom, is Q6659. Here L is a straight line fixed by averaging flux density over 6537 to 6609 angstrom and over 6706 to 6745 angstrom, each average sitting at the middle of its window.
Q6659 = -0.3 angstrom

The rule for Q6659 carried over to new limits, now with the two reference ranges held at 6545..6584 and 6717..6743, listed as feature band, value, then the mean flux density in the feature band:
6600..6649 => -2.8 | 0.621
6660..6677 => 0.0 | 0.596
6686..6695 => -0.4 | 0.625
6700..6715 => -0.5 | 0.626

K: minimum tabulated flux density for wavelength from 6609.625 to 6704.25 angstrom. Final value 0.561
